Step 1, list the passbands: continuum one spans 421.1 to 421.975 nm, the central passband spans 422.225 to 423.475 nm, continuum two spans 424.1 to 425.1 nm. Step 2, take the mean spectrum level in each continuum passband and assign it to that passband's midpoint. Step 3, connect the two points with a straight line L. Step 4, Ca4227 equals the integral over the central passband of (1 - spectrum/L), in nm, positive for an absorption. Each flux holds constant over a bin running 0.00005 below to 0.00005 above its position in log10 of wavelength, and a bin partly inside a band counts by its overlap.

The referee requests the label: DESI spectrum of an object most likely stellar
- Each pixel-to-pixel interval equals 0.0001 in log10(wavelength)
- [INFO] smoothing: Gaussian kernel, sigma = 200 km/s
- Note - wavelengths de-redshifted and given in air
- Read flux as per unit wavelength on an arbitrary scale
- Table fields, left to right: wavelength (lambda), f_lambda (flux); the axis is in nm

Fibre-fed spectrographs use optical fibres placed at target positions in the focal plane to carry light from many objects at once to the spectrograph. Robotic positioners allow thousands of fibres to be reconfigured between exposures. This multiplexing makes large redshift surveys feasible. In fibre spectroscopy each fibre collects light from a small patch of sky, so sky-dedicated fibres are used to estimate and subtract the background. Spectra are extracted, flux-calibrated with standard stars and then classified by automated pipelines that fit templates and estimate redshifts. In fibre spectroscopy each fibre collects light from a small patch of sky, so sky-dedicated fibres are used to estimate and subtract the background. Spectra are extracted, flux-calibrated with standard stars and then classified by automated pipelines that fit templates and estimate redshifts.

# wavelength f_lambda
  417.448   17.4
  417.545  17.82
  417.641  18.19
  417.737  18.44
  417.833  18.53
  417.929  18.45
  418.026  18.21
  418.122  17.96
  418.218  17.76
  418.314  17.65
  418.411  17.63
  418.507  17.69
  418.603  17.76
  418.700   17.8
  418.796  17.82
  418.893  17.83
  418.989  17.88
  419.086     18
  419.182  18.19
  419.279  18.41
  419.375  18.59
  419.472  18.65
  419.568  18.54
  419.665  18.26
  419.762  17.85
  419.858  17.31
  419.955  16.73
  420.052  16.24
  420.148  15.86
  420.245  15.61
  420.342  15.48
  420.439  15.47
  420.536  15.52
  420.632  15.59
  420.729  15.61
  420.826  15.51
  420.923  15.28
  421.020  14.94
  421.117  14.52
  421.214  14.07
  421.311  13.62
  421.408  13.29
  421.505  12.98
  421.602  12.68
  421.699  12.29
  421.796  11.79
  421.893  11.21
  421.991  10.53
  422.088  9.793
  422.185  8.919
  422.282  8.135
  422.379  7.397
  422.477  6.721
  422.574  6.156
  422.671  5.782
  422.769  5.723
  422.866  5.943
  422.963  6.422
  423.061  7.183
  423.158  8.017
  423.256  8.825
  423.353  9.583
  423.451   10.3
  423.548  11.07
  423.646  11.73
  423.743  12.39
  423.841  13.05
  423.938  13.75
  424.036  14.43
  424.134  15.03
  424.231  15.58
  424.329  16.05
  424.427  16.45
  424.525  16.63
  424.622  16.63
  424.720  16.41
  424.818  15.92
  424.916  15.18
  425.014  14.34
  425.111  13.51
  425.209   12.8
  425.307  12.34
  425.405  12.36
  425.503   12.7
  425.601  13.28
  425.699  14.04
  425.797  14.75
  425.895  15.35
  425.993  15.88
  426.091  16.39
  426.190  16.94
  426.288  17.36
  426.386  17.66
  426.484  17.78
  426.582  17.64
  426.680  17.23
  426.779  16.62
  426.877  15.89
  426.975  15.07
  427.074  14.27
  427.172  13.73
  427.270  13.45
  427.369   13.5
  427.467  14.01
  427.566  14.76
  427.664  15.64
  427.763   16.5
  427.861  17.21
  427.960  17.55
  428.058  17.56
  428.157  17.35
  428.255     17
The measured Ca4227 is 0.60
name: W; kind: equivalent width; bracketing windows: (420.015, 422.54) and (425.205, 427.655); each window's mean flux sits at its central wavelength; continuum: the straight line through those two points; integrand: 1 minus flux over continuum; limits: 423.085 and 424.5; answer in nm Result 0.15 nm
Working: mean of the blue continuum 13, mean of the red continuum 15.1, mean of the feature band 12.6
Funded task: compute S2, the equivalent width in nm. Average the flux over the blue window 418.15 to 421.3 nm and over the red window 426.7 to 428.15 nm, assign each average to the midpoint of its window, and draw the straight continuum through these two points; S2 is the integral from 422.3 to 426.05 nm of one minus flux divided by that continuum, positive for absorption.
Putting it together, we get 0.92 nm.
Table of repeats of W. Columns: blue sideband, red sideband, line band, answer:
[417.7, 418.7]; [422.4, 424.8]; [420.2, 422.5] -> 0.218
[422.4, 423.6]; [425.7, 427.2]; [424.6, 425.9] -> -0.110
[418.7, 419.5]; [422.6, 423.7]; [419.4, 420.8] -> -0.084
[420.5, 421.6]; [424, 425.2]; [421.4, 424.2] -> 0.927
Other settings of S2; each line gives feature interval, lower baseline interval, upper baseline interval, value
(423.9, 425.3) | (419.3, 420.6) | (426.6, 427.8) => 0.06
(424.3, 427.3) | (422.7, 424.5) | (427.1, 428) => -0.45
